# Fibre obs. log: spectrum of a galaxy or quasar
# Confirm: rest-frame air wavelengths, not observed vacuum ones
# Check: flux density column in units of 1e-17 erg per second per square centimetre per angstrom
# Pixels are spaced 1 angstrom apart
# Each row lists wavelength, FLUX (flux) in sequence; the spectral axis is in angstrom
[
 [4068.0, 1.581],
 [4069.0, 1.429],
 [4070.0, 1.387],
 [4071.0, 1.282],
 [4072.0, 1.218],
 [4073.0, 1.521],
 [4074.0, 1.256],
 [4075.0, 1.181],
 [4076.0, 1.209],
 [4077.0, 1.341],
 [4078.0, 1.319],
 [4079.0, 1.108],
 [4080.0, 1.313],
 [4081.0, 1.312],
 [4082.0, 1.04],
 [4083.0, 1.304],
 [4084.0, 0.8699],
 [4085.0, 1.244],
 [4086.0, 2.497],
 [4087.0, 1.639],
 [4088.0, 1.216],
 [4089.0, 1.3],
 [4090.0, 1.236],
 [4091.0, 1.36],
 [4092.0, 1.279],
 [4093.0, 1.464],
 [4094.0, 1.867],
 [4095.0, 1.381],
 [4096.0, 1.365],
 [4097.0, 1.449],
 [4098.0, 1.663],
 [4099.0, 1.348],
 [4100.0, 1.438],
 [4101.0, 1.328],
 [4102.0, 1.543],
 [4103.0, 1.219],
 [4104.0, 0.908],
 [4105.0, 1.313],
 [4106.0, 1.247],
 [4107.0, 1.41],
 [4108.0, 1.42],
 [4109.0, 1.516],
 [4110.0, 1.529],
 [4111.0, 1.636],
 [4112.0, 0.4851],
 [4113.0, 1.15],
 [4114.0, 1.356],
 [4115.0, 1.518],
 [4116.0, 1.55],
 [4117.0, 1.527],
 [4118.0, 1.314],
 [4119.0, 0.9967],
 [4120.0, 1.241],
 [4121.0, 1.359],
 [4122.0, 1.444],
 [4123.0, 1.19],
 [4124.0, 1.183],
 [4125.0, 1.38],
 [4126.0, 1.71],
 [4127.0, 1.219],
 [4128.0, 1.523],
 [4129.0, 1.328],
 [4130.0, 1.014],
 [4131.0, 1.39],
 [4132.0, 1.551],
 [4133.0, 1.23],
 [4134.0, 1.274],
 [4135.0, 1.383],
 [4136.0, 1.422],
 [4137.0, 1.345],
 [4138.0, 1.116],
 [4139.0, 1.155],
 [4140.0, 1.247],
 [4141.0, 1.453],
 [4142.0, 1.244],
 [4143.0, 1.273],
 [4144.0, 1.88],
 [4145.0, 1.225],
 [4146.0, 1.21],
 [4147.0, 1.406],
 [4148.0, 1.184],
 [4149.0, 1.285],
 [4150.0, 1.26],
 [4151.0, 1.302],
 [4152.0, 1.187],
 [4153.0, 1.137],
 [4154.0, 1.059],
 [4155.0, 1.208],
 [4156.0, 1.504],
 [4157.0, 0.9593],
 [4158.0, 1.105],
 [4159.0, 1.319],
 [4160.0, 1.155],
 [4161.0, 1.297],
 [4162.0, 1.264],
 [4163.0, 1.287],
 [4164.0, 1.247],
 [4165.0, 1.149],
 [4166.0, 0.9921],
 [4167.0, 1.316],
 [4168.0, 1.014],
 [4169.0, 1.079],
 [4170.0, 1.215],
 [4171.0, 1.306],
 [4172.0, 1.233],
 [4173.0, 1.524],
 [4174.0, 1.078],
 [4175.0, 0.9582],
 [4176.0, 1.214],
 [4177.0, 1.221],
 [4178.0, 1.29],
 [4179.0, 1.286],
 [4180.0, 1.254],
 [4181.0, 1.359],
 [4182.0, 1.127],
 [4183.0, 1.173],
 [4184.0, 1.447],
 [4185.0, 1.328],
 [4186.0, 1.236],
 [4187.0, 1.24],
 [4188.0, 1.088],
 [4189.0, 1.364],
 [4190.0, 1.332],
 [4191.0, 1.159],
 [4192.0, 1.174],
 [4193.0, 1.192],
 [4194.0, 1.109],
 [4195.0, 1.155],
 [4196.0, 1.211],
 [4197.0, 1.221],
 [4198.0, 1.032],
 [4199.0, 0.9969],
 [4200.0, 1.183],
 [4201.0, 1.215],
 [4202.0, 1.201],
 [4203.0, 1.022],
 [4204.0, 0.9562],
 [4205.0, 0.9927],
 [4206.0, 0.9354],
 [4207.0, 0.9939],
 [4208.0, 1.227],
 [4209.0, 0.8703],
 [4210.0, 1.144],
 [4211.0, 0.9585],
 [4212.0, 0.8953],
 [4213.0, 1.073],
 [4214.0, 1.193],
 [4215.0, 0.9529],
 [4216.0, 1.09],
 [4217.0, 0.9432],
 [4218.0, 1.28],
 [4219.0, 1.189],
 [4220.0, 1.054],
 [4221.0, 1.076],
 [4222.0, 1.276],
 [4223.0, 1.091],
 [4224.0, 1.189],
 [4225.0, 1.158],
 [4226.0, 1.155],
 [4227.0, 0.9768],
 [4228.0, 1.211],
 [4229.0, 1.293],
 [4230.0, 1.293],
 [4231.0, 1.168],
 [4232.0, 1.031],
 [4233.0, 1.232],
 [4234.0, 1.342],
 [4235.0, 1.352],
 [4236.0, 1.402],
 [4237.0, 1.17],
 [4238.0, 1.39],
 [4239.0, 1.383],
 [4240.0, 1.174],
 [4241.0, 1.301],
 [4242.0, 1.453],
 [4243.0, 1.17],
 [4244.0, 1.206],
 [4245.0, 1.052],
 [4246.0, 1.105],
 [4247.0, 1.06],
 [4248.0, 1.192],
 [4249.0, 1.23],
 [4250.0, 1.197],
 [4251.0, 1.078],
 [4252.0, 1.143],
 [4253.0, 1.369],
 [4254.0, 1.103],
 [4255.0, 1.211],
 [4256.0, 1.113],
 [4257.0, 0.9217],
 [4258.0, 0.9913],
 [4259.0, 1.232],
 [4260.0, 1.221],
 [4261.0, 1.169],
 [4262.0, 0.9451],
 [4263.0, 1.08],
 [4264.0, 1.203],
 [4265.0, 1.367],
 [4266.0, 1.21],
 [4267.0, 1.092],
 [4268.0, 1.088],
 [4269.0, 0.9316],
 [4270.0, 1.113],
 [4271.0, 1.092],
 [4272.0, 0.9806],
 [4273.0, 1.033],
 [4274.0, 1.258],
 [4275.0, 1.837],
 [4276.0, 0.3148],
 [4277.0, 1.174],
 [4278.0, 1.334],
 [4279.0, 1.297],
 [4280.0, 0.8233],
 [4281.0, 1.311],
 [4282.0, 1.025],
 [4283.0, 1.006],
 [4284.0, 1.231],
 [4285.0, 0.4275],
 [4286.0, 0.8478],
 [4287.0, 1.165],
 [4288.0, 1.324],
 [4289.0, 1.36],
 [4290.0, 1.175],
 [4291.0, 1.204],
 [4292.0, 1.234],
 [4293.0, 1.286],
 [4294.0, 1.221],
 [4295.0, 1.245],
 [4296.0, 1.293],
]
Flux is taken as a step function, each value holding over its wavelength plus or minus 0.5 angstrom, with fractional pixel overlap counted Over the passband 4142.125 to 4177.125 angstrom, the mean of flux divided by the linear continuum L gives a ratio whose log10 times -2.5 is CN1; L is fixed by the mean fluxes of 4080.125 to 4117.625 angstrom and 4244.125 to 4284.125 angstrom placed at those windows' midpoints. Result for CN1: 0.047 mag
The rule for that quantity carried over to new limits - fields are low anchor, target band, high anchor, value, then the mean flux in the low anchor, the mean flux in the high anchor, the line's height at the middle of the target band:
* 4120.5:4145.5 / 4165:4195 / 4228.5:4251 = 0.07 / 1.34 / 1.23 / 1.29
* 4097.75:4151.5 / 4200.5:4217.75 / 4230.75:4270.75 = 0.18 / 1.33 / 1.18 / 1.23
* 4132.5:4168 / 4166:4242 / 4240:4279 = 0.03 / 1.26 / 1.15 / 1.2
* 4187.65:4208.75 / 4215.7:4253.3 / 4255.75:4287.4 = -0.08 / 1.13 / 1.09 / 1.11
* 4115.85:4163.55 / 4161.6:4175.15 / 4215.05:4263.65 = 0.06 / 1.3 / 1.17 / 1.26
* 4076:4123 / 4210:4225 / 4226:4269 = 0.12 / 1.35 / 1.19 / 1.22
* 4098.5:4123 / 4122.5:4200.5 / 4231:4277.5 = 0.02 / 1.32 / 1.17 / 1.27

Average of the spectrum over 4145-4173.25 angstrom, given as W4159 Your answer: 1.22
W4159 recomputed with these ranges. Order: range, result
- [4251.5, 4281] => 1.13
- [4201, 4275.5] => 1.15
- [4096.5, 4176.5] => 1.29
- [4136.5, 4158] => 1.26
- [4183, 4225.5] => 1.13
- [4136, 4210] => 1.21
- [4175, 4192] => 1.25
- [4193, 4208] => 1.1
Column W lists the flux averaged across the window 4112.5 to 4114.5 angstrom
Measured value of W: 1.25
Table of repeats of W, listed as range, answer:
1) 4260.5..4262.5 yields 1.06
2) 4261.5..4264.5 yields 1.08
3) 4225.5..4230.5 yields 1.19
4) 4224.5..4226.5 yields 1.16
